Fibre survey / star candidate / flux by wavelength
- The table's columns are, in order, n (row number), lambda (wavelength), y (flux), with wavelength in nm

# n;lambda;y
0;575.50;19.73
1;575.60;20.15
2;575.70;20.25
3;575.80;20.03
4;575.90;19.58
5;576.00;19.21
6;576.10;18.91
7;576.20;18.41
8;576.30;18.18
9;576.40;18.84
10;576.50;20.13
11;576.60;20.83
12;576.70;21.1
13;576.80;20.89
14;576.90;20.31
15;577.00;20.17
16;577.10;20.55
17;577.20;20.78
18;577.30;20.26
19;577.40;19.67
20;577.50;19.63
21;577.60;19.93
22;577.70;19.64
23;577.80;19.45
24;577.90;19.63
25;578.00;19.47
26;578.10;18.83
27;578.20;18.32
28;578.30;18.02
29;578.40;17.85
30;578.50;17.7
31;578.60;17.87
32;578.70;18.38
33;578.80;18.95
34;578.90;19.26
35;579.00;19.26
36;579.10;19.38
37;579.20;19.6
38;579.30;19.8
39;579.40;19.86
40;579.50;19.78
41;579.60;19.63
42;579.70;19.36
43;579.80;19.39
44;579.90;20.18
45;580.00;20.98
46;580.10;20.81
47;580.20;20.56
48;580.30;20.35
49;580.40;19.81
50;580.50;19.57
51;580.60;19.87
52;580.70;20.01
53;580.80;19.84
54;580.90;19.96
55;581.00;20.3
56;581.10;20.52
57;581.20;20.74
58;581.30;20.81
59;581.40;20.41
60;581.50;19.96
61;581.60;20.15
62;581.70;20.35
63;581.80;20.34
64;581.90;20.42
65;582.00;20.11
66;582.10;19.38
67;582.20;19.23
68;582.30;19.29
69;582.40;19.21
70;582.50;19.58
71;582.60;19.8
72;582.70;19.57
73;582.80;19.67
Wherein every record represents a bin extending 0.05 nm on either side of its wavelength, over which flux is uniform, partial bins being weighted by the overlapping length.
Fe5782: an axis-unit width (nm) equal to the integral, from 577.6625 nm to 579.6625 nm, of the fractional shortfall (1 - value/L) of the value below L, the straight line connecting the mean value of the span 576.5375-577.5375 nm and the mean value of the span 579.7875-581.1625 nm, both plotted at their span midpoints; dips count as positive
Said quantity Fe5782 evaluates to 0.13 nm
